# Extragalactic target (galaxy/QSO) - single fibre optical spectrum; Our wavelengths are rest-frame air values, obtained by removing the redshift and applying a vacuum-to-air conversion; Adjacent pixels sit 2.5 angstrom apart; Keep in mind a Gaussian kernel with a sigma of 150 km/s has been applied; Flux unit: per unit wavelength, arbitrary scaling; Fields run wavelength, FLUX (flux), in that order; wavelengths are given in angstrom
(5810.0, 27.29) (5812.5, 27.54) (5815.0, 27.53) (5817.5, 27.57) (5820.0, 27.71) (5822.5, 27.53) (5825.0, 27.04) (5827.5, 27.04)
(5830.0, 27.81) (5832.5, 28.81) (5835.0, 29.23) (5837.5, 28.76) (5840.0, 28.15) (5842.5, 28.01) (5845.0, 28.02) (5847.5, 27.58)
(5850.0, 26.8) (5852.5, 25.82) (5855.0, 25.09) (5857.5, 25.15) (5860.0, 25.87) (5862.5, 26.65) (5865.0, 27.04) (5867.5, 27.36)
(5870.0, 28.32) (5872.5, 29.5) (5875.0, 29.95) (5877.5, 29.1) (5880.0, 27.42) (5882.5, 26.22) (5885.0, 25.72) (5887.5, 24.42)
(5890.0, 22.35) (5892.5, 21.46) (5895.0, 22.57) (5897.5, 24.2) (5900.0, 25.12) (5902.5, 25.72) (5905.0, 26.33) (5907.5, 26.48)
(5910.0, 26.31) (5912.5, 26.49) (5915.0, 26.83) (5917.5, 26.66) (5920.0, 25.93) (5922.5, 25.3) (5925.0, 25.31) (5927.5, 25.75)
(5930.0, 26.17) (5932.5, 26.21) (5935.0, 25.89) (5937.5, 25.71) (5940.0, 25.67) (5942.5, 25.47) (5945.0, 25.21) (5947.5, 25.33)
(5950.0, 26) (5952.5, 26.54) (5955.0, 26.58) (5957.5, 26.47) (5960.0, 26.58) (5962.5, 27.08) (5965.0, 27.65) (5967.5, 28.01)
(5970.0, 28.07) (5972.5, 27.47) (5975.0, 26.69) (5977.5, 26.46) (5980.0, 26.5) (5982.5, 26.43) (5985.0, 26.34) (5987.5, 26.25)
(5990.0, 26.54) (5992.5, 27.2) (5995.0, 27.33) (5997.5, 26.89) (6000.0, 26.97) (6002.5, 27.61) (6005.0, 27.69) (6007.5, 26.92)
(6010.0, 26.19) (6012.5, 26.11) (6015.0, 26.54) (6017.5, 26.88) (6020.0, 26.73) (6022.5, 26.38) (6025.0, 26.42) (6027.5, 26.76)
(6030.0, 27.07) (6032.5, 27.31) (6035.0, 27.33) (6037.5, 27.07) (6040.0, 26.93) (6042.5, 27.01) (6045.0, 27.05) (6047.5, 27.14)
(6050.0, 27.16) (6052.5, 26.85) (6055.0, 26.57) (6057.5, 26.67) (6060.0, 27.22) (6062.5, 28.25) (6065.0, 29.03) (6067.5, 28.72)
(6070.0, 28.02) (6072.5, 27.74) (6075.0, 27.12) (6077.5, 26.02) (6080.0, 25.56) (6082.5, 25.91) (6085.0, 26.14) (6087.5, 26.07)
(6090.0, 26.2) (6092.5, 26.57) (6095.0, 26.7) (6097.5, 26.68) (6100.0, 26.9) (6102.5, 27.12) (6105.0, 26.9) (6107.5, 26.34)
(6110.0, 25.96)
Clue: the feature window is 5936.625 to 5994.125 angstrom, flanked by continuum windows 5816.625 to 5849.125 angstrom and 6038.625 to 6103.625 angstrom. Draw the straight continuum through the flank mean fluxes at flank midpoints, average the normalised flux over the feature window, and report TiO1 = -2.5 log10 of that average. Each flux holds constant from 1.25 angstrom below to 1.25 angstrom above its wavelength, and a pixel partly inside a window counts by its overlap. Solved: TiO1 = 0.03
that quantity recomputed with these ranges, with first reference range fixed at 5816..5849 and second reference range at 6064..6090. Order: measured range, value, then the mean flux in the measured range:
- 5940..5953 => 0.07 mag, 25.7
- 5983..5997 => 0.02 mag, 26.7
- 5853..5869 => 0.06 mag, 26.2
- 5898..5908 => 0.08 mag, 25.7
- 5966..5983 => 0.01 mag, 27.1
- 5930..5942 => 0.07 mag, 25.9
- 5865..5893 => 0.04 mag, 26.7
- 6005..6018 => 0.02 mag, 26.6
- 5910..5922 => 0.05 mag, 26.4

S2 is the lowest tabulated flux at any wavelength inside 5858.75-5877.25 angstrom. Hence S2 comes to 25.87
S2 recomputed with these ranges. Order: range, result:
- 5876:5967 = 21.46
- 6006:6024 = 26.11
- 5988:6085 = 25.56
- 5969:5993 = 26.25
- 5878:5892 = 22.35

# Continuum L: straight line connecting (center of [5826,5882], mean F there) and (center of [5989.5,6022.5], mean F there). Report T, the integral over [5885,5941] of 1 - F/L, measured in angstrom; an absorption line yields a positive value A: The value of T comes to 4.09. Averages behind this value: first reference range 27.6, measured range 25.3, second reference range 26.9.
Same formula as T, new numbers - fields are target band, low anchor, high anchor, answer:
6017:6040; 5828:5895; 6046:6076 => 0.46 angstrom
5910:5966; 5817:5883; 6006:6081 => 2.44 angstrom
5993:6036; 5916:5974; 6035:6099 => -0.32 angstrom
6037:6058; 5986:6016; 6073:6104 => -0.24 angstrom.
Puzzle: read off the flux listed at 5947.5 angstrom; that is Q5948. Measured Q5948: 25.33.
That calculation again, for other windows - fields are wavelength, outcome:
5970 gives 28.07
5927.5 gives 25.75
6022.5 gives 26.38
